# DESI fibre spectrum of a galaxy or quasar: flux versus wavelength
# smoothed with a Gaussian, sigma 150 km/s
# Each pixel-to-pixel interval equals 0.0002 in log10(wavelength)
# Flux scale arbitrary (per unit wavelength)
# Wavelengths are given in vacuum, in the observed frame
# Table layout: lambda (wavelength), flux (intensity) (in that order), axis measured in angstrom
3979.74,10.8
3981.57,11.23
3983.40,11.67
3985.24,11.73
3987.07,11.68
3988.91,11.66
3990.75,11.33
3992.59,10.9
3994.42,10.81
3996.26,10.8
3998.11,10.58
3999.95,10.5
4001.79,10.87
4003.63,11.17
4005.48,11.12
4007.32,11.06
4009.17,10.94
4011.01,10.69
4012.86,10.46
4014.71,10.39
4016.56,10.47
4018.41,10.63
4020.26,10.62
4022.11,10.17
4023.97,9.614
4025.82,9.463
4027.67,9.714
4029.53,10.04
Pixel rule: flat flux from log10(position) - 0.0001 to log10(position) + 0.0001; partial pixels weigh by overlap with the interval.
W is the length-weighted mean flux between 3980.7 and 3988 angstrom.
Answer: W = 11.6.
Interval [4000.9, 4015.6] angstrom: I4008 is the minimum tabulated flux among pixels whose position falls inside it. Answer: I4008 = 10.39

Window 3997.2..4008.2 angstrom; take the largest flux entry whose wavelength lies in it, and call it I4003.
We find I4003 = 11.17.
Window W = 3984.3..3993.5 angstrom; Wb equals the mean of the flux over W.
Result 11.5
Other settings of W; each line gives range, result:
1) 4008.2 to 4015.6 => 10.6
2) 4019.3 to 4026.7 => 9.97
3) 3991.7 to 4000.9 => 10.7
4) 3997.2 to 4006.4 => 10.9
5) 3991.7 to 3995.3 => 10.9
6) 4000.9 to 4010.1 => 11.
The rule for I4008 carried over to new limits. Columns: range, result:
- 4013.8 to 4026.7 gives 9.463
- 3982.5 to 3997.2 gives 10.8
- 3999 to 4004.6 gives 10.5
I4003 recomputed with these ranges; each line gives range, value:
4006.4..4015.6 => 11.06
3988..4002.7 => 11.66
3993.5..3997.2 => 10.81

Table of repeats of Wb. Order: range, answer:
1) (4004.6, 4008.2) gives 11.1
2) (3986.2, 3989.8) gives 11.7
